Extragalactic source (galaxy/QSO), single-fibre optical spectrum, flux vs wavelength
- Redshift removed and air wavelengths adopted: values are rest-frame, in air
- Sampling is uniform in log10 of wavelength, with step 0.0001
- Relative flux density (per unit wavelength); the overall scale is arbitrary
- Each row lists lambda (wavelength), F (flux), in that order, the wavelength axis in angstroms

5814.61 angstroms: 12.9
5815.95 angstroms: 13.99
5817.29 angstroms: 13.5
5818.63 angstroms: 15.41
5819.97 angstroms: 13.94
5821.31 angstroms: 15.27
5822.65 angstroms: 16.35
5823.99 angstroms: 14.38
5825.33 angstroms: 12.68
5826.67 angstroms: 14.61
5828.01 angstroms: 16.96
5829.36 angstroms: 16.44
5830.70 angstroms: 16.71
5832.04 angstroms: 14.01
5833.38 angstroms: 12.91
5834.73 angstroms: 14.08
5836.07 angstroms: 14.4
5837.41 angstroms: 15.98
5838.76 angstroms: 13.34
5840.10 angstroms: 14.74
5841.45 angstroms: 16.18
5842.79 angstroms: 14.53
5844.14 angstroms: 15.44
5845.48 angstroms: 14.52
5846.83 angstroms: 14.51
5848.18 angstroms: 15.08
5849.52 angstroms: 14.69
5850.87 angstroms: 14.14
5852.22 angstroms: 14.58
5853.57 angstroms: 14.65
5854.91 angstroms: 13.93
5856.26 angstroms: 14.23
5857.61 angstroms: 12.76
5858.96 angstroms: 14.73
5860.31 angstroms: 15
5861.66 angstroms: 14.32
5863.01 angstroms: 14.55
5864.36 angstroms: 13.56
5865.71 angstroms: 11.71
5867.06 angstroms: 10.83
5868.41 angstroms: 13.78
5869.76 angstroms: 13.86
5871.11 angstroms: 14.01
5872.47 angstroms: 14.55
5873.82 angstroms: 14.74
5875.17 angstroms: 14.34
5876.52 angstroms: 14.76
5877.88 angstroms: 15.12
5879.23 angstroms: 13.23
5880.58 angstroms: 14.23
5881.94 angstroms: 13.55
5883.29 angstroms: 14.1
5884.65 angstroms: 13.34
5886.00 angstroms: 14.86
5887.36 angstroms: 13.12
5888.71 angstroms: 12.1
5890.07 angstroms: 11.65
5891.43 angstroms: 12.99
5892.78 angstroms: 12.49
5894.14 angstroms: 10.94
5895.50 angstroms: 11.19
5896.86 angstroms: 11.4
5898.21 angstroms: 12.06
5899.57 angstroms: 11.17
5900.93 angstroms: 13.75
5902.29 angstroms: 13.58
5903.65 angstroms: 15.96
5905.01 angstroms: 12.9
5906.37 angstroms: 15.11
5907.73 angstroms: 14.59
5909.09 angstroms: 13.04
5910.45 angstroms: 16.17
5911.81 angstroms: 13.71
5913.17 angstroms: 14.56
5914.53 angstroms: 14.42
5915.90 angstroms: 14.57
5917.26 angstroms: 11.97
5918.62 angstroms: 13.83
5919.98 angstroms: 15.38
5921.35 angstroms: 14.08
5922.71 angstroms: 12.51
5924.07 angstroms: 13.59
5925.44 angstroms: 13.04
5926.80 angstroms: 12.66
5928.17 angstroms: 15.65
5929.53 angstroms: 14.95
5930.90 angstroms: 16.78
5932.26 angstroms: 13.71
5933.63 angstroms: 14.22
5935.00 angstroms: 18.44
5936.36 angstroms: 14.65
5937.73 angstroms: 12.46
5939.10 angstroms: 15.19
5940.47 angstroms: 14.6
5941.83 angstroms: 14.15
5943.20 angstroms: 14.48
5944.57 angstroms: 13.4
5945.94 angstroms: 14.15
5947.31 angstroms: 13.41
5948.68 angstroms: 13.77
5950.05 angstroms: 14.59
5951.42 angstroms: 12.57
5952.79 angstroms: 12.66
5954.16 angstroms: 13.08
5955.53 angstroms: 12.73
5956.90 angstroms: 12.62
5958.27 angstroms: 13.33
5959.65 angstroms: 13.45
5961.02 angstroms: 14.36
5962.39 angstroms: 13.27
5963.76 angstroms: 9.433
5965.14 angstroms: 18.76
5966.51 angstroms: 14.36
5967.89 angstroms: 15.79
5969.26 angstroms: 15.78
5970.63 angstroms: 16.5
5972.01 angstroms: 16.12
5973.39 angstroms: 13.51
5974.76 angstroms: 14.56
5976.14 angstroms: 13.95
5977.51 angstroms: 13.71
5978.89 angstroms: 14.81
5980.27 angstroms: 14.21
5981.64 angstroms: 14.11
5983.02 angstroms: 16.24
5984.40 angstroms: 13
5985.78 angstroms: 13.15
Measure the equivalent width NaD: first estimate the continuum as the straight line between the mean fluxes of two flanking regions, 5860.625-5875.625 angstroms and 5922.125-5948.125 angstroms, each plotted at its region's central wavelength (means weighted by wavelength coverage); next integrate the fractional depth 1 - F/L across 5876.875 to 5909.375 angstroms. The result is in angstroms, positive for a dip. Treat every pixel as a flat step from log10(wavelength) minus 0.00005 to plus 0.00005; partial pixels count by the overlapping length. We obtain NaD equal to 1.7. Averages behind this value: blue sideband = 13.7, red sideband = 14.3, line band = 13.2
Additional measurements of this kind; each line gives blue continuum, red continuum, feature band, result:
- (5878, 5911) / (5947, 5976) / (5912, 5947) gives -1.6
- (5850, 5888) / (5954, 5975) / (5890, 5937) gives 1.0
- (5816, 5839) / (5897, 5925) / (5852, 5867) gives 0.6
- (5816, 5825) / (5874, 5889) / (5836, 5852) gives -0.4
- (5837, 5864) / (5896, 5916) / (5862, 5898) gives 2.2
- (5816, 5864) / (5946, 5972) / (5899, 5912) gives 0.2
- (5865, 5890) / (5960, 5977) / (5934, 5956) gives 0.6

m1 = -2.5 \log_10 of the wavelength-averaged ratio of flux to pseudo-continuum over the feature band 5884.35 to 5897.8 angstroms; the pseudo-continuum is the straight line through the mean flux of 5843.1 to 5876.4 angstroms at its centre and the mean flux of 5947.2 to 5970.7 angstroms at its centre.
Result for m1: 0.137 mag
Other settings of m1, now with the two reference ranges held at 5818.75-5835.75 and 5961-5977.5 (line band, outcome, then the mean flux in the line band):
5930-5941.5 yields -0.02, 15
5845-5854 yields 0.02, 14.6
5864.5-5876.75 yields 0.09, 13.6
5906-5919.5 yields 0.04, 14.2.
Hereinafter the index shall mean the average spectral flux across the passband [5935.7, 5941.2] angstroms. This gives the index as 14.2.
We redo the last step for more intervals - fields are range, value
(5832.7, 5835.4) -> 13.5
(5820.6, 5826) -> 14.7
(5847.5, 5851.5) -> 14.6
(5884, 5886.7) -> 14.1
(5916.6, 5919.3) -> 12.9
